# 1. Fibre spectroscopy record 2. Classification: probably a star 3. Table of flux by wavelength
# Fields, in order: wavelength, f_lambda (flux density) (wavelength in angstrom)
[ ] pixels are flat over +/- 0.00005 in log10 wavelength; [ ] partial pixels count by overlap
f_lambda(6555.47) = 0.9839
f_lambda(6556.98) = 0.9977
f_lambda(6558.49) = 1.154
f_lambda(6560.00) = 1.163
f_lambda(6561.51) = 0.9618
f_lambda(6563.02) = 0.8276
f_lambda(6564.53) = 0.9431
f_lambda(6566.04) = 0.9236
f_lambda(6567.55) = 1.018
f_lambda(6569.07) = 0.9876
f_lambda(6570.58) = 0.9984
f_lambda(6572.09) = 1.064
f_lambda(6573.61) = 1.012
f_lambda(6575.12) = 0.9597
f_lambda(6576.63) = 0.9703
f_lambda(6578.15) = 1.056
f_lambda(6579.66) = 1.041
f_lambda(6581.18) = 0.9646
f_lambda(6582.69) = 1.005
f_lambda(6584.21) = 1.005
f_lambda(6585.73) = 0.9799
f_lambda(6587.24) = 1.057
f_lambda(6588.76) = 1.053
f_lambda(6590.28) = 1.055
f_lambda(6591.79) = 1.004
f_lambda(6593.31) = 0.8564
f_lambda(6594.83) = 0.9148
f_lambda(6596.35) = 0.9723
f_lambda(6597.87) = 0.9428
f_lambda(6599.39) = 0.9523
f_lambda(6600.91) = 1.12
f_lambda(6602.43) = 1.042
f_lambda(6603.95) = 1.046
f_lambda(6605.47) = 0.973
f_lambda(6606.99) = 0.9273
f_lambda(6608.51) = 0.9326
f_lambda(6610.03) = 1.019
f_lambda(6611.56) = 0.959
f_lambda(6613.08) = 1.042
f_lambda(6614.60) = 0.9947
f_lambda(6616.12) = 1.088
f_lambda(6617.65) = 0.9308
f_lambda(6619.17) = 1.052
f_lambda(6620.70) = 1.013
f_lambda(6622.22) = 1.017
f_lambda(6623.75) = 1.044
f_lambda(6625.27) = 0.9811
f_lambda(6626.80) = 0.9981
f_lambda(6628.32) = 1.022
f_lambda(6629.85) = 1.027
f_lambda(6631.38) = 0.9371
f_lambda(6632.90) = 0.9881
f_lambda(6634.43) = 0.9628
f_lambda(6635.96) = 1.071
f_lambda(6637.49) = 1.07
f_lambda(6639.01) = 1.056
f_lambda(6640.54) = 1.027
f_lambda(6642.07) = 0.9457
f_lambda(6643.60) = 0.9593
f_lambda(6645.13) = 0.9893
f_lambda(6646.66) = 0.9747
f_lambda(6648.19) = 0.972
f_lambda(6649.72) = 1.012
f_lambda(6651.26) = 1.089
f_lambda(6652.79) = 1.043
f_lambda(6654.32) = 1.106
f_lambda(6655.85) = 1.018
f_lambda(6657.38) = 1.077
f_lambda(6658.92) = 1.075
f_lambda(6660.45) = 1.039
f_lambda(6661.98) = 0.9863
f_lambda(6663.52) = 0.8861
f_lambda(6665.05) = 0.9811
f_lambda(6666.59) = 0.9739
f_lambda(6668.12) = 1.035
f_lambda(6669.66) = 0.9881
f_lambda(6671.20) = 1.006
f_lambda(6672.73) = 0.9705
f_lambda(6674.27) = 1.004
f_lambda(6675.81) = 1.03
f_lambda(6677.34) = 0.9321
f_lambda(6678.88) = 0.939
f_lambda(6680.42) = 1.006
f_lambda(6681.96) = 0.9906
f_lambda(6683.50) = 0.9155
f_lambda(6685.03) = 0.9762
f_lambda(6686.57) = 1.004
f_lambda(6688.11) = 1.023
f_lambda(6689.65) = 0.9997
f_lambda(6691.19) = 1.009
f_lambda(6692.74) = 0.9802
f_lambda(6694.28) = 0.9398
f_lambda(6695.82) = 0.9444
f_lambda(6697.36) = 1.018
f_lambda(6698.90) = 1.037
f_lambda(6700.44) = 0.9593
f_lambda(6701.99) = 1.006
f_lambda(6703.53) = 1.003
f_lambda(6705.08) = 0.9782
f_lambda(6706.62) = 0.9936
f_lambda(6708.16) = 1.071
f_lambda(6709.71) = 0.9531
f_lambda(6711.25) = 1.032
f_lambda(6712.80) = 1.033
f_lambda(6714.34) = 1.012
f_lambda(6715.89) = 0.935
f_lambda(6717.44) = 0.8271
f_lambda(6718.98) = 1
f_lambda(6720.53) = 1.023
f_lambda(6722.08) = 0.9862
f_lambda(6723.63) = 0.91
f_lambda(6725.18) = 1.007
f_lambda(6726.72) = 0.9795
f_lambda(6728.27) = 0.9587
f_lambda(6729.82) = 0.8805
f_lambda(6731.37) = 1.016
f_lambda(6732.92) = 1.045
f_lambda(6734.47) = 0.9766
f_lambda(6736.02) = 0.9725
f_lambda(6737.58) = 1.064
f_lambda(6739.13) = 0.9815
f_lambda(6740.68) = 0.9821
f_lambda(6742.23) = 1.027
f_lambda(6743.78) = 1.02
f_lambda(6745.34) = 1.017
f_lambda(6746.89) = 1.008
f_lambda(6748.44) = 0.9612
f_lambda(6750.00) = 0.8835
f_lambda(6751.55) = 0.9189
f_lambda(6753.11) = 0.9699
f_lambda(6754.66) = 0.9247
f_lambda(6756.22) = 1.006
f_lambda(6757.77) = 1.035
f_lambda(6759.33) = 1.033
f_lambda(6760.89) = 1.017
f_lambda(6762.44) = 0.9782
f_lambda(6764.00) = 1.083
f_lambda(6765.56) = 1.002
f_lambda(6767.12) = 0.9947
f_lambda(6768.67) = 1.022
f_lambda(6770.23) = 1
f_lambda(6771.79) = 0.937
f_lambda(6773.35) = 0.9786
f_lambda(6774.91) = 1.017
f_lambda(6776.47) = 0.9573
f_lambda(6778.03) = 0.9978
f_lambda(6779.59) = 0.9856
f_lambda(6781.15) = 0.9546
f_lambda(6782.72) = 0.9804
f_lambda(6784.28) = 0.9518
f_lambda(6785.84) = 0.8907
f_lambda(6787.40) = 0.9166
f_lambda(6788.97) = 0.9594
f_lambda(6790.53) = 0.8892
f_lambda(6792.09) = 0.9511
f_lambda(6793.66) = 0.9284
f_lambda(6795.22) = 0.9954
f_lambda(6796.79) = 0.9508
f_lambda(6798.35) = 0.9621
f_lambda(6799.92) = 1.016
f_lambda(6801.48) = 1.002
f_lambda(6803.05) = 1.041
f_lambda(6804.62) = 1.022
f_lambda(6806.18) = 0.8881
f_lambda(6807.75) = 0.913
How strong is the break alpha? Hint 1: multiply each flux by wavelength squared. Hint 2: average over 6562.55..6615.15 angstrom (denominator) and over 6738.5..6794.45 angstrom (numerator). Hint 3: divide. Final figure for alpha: 1.04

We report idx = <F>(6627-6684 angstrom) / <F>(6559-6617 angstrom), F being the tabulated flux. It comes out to 1.0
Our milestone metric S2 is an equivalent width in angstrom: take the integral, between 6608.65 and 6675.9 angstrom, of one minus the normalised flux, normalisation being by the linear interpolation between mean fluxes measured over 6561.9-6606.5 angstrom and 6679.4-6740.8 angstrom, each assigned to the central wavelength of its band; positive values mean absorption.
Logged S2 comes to -1.4 angstrom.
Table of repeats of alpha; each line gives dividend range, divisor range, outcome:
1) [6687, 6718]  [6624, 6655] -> 1.00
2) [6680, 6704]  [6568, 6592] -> 1.01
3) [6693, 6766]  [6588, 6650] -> 1.02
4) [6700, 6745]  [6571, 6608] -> 1.03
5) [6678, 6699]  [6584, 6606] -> 1.01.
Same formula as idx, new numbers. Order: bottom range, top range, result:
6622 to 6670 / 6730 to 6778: 0.98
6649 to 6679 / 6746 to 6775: 0.98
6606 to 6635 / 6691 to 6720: 0.99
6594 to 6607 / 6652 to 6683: 1.01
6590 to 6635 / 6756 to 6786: 1.00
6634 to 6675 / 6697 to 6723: 0.98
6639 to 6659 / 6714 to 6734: 0.95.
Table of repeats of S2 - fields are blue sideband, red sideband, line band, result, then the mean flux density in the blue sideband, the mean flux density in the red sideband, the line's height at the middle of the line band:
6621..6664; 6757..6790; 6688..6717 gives 0.20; 1.01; 0.984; 1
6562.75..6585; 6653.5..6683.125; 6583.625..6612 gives 0.04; 0.988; 1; 0.992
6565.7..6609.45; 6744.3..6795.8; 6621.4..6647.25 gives -0.38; 0.995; 0.974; 0.99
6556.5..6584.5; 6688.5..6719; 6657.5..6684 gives 0.05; 1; 0.987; 0.991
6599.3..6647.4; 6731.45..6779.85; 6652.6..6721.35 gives 0.41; 1.01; 0.994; 1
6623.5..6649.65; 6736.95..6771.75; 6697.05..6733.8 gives 0.43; 1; 0.995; 0.997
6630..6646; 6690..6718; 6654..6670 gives -0.27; 1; 0.986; 0.996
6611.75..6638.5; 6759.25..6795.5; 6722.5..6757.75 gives 0.18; 1.01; 0.975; 0.984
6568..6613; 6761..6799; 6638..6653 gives -0.27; 0.996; 0.971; 0.989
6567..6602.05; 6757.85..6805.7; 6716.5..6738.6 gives 0.25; 1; 0.981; 0.986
